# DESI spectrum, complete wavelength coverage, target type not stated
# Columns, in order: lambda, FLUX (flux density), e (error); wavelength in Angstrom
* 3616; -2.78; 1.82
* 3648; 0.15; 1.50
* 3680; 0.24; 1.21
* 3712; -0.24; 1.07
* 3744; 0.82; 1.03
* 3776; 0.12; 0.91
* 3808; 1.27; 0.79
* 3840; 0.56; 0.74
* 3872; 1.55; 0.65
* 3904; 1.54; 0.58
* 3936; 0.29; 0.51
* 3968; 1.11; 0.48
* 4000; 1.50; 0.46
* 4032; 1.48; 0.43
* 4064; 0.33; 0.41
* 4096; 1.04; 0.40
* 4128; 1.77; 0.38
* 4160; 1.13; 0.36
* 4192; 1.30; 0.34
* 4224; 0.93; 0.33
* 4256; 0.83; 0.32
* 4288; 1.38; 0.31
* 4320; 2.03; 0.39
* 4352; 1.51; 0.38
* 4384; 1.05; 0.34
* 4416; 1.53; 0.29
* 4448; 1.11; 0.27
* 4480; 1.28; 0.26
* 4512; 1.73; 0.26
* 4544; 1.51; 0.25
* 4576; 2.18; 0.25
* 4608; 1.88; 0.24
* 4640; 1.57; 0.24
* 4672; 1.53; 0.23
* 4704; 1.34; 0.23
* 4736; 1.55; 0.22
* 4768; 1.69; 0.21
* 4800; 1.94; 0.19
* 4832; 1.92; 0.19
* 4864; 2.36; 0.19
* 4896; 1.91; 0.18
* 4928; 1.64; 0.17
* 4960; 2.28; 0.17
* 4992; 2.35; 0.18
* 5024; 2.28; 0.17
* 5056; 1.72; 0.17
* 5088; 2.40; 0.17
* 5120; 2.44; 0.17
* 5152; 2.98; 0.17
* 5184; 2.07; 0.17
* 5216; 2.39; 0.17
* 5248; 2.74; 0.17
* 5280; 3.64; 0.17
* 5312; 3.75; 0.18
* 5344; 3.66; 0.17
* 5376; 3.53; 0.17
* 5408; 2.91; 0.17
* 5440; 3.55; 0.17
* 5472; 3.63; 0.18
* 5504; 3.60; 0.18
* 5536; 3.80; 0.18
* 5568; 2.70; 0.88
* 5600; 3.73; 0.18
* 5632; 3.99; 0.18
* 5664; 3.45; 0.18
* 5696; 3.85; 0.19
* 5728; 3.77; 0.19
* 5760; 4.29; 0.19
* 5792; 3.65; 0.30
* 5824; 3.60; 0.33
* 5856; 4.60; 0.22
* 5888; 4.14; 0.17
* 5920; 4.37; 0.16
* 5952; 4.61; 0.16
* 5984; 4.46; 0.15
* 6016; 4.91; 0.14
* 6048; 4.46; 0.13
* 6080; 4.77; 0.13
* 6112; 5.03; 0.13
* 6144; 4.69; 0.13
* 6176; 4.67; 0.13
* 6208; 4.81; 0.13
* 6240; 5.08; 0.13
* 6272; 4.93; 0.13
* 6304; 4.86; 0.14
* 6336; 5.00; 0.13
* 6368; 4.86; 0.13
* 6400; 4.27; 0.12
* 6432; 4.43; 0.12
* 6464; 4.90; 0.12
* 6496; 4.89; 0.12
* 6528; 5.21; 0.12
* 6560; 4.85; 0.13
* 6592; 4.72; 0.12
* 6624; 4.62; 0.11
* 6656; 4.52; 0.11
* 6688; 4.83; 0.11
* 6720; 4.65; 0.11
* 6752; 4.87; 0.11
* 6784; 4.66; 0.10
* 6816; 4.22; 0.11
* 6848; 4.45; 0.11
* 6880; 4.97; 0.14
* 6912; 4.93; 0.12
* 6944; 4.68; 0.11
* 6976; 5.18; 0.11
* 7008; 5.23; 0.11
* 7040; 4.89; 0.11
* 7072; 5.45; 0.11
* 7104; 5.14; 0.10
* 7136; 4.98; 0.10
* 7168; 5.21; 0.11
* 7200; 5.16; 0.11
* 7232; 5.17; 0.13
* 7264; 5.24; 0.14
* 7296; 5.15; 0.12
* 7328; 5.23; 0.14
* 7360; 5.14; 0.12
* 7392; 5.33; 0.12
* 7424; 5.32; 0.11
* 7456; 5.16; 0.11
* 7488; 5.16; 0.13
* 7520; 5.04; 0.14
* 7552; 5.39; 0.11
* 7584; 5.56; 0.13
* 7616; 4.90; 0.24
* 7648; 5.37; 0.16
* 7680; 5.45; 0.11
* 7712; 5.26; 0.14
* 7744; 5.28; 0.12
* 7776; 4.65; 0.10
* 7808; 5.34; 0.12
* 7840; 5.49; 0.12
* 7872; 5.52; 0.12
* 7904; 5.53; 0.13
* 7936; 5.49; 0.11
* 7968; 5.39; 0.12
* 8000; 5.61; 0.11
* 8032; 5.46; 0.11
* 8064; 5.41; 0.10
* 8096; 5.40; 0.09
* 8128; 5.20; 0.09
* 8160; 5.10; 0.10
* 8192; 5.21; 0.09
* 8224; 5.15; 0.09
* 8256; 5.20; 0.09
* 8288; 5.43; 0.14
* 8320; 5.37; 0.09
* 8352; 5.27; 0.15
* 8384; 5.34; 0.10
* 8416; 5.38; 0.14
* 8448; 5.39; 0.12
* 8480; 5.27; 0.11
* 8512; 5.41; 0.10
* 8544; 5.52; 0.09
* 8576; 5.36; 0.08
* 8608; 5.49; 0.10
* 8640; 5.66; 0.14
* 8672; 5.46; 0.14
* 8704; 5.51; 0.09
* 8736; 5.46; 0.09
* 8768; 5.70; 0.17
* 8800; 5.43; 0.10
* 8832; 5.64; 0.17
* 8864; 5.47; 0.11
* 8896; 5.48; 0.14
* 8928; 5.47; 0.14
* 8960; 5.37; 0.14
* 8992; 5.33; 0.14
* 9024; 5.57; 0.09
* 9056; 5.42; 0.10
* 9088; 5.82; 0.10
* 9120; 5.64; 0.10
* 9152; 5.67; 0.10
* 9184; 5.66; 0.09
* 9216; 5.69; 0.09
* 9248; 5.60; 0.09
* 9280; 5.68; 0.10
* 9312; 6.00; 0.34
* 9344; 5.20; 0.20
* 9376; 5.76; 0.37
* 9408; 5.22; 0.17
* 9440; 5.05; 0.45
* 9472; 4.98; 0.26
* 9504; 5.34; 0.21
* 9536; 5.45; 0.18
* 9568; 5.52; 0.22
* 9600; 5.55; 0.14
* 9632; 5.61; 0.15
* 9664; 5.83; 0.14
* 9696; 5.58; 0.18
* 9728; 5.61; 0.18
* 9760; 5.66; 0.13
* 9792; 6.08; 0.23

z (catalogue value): 0.318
